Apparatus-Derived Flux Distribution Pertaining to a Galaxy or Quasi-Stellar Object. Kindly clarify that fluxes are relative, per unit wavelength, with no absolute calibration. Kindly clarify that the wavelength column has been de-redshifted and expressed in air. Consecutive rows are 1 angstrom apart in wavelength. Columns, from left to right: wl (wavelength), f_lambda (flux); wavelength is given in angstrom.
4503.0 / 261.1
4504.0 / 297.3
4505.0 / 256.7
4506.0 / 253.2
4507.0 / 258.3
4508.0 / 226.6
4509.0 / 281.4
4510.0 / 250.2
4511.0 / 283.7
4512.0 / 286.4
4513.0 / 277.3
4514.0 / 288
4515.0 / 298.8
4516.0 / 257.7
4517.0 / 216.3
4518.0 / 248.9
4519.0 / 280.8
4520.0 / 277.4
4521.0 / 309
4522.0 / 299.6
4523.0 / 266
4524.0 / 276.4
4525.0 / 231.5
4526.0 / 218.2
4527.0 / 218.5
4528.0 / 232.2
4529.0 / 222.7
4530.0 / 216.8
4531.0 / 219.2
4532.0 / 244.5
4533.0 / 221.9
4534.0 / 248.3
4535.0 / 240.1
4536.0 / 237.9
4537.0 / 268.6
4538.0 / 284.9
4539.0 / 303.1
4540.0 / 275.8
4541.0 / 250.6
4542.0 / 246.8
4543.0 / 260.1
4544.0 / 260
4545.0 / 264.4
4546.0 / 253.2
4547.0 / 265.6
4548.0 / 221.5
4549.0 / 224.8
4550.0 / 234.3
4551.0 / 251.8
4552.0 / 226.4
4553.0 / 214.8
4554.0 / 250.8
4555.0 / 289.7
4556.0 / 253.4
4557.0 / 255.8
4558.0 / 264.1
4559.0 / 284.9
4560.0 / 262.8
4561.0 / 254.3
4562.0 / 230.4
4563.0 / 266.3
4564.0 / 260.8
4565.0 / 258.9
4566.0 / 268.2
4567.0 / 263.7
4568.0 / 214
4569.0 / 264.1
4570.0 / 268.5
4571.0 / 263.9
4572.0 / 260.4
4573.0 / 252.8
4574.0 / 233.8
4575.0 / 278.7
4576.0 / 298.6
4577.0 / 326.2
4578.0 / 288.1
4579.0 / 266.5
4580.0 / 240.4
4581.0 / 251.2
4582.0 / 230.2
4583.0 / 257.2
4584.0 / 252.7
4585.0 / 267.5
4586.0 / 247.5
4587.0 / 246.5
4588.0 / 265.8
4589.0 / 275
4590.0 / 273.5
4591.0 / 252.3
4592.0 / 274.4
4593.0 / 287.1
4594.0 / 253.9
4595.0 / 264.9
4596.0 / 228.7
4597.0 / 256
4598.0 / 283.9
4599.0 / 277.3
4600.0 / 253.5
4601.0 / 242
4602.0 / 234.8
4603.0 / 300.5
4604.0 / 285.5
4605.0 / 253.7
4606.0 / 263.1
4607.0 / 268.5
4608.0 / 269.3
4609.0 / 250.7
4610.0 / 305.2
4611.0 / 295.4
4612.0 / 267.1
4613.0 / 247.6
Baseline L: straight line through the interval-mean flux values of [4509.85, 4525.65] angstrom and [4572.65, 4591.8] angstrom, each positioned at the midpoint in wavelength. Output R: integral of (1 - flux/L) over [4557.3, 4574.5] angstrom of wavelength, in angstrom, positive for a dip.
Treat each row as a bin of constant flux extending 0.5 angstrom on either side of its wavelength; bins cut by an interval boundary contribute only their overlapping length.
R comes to 0.6 angstrom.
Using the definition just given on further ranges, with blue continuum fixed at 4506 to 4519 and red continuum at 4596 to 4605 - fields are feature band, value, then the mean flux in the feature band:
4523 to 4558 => 2.3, 247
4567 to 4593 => 0.2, 263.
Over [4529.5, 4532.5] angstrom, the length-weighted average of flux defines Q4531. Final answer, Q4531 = 227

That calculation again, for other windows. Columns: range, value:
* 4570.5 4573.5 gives 259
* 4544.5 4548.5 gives 251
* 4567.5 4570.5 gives 249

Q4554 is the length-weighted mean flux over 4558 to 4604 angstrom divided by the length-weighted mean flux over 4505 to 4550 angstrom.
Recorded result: 1.02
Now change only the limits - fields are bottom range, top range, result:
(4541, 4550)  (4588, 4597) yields 1.06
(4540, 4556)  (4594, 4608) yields 1.06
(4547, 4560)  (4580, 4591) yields 1.03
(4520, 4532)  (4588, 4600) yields 1.07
